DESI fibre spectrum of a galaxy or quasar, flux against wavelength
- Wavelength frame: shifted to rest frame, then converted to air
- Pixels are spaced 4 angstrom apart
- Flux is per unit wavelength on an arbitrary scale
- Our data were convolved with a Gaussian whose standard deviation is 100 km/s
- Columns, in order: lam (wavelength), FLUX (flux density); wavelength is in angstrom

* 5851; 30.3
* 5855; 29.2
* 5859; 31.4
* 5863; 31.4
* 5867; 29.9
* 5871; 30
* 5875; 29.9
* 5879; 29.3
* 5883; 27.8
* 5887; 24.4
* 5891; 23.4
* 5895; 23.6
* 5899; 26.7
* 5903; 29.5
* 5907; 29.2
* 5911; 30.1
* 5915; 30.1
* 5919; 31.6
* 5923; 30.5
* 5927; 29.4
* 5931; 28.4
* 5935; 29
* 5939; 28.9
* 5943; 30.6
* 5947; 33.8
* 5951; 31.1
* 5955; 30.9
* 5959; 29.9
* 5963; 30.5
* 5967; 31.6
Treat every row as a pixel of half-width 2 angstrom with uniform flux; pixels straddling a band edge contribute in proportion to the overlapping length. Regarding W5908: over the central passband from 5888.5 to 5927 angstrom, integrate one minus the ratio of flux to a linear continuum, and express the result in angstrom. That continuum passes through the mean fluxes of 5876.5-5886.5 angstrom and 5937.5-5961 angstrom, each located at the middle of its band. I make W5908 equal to 1.12 angstrom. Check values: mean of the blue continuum 28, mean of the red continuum 30.9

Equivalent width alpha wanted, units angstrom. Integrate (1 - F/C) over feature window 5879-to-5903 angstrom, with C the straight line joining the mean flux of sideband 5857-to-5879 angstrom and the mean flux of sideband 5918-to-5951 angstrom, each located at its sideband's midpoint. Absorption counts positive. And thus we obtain 3.5 angstrom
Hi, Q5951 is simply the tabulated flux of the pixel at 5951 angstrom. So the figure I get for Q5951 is 31.1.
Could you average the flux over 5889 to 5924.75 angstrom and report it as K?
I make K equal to 28.3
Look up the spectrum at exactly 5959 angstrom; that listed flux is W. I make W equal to 29.9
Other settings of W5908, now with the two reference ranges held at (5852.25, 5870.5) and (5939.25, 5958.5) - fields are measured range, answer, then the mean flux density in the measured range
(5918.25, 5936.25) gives 0.8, 29.7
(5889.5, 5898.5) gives 2.0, 24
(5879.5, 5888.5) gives 1.1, 26.7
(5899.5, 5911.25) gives 0.6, 29.2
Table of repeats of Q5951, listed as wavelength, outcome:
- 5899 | 26.7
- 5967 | 31.6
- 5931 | 28.4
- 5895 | 23.6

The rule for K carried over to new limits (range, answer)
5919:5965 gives 30.3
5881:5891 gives 25.6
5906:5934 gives 29.9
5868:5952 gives 28.9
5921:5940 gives 29.3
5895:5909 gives 27.8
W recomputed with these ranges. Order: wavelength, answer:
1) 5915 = 30.1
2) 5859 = 31.4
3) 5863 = 31.4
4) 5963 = 30.5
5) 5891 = 23.4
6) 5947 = 33.8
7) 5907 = 29.2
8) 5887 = 24.4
